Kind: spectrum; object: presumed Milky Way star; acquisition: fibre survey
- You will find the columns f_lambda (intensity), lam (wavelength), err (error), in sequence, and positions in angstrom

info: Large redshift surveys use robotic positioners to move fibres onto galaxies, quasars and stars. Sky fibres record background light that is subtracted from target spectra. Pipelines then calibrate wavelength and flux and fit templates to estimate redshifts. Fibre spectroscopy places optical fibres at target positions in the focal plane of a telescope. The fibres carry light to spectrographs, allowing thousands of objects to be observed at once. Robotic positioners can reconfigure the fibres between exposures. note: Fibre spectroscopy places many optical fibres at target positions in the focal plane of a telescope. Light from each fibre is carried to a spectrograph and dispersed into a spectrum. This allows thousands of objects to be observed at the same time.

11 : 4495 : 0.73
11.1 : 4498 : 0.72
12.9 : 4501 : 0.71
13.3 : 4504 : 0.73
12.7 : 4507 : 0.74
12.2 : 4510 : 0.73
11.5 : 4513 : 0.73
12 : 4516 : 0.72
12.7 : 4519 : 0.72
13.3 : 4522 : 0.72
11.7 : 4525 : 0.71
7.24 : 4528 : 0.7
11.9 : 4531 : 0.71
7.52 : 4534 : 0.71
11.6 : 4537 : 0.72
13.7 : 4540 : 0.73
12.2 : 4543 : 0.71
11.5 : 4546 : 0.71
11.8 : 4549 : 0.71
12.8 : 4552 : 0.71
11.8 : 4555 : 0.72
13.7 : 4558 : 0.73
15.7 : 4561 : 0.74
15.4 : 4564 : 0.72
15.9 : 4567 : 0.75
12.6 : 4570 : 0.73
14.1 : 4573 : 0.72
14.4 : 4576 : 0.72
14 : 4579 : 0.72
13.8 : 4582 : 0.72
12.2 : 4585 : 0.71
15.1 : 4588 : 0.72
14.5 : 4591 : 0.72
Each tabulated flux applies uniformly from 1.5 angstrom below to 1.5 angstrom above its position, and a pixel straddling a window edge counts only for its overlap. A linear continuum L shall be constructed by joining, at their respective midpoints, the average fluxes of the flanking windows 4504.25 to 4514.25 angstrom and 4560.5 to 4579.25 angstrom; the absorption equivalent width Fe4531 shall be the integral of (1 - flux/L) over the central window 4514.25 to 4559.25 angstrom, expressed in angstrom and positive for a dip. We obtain 5.5 angstrom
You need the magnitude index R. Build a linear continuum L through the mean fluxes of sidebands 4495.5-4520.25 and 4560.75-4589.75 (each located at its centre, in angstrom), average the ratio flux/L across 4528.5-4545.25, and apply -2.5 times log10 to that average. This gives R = 0.18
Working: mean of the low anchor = 12.2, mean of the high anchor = 14.3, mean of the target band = 11.1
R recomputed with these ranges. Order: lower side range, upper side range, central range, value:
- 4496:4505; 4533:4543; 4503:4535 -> 0.03 mag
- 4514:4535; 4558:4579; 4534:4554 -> 0.06 mag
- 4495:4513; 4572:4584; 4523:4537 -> 0.28 mag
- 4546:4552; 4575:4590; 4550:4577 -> -0.10 mag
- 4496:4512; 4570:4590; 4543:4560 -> 0.07 mag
